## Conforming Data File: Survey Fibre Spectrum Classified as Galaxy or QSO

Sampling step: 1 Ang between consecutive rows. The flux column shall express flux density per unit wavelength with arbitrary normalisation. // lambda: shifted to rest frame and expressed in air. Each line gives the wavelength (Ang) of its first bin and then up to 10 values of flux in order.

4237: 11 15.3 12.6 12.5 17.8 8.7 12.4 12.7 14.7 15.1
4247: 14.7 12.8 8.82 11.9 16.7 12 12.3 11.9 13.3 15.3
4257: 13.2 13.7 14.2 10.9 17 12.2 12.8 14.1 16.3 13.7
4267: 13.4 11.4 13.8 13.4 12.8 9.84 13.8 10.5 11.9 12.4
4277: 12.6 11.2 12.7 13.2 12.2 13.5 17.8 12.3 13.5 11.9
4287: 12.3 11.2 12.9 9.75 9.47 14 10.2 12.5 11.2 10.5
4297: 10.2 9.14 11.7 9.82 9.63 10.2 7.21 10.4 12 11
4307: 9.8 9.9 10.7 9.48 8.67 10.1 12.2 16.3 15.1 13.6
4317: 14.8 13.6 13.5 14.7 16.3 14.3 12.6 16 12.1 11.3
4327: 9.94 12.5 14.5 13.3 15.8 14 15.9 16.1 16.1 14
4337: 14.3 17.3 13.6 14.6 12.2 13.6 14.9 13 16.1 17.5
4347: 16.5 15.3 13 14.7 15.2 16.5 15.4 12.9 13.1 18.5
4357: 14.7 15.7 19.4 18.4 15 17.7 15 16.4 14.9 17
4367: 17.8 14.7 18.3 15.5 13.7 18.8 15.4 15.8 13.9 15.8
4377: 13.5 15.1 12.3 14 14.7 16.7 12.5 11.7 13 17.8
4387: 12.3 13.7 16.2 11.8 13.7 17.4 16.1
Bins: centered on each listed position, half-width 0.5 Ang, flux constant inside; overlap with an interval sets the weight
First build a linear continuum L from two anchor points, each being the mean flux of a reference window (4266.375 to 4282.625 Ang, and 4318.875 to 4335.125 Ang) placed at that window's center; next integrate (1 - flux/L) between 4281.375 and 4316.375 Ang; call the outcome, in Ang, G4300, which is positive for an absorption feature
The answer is 4.63 Ang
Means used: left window 12.5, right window 14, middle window 11.4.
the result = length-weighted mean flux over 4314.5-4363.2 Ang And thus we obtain 14.8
